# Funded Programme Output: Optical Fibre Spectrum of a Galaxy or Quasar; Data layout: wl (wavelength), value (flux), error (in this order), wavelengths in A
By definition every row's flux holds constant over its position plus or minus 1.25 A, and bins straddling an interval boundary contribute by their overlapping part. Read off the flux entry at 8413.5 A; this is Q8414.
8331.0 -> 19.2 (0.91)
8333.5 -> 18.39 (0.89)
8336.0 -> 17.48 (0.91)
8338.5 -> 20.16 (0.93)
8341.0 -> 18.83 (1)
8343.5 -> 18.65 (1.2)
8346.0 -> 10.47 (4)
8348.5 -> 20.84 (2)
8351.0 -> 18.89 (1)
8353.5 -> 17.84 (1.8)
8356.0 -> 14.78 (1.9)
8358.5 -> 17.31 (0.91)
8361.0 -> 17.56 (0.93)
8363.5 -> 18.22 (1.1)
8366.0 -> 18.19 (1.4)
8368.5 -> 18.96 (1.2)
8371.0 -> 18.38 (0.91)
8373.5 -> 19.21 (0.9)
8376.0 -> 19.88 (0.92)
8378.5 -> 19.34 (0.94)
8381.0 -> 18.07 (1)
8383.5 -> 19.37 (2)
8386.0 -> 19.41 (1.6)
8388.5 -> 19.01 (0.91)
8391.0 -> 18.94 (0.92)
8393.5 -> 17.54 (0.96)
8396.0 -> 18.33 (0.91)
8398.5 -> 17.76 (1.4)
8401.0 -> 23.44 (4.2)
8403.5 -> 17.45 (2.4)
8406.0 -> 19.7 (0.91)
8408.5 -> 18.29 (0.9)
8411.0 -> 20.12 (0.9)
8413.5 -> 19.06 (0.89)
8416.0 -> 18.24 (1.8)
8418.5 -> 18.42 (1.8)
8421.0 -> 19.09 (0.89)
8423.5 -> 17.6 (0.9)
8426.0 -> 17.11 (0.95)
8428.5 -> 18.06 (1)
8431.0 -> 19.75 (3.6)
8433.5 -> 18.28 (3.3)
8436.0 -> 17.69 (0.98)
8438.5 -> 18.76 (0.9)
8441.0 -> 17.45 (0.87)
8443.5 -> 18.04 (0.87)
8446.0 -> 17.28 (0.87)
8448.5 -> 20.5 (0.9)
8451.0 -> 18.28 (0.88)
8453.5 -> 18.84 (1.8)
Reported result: 19.06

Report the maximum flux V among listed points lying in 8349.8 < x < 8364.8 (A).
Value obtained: 18.89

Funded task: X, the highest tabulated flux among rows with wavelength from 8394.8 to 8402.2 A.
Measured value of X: 23.44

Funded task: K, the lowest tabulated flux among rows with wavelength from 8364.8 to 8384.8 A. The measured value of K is 18.07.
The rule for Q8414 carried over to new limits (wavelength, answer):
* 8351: 18.89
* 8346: 10.47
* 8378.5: 19.34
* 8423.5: 17.6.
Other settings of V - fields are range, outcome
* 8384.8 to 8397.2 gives 19.41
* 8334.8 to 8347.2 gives 20.16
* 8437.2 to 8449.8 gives 20.5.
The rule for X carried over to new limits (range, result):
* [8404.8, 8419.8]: 20.12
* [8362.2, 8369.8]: 18.96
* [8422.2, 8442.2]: 19.75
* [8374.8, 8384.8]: 19.88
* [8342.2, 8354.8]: 20.84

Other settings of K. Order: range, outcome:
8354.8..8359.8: 14.78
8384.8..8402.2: 17.54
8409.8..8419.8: 18.24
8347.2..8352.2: 18.89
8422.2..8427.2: 17.11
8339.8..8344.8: 18.65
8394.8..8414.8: 17.45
